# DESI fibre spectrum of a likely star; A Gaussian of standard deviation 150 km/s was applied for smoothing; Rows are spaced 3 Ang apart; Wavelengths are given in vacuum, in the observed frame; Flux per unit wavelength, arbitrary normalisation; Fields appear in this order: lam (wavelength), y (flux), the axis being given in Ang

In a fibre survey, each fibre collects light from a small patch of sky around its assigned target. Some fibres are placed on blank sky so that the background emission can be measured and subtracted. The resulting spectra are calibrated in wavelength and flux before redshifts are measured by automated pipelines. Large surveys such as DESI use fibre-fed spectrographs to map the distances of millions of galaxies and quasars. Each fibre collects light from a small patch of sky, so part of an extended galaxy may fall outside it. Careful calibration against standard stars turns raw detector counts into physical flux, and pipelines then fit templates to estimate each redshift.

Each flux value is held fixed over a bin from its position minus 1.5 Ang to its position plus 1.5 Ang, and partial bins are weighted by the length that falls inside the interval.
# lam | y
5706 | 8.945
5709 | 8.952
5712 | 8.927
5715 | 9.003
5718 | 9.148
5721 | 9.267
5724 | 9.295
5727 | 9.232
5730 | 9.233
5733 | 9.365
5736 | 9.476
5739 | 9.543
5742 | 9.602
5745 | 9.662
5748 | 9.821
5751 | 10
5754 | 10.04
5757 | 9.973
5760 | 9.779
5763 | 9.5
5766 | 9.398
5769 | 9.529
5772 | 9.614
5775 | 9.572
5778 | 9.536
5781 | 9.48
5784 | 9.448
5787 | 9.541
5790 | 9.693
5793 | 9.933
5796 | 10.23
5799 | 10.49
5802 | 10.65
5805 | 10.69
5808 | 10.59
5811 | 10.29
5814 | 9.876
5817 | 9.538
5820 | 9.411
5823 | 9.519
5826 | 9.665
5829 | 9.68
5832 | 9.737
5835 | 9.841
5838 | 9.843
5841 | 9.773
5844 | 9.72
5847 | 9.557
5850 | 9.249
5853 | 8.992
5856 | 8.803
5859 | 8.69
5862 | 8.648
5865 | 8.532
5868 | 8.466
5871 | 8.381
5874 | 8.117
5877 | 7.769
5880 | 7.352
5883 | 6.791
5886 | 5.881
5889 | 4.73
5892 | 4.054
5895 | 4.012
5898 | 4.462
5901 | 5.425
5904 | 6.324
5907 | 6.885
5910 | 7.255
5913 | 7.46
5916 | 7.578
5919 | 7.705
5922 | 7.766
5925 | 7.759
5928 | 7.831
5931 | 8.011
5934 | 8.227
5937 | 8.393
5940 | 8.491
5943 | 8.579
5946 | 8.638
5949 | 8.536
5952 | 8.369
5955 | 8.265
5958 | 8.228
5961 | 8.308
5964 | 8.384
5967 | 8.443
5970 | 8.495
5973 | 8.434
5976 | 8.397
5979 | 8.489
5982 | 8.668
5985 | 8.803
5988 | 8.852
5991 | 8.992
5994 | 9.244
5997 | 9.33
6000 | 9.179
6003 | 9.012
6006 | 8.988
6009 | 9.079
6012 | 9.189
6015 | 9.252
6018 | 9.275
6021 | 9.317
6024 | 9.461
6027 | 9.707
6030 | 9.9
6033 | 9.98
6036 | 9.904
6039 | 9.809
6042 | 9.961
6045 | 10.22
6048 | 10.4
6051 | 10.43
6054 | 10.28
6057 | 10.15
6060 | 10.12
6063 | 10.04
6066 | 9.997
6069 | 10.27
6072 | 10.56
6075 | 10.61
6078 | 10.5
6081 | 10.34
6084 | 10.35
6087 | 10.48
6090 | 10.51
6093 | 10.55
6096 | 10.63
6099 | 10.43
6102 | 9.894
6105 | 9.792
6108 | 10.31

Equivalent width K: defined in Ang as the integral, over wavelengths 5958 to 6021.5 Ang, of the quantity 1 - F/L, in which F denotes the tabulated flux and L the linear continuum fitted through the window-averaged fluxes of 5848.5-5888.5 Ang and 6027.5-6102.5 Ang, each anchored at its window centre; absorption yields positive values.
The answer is 3.8 Ang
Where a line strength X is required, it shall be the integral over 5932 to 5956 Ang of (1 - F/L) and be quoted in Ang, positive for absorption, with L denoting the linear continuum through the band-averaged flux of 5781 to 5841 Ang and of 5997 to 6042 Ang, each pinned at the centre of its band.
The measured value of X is 3.0 Ang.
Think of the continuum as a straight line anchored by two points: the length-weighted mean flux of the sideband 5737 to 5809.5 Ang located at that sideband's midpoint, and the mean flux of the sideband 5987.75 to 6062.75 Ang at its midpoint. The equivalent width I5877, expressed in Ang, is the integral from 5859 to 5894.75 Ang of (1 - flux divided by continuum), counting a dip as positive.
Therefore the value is 9.69 Ang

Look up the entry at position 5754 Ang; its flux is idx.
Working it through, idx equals 10.04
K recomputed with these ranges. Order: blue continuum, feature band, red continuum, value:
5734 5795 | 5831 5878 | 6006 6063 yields 3.3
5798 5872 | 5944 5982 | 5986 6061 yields 4.6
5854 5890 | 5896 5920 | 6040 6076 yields 4.9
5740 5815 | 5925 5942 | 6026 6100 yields 3.2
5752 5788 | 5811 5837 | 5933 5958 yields -1.2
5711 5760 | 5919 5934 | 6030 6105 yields 3.1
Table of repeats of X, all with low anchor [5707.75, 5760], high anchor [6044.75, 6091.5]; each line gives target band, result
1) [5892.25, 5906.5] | 6.9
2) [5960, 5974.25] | 2.3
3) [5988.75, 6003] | 1.4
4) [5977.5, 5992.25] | 2.0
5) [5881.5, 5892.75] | 5.0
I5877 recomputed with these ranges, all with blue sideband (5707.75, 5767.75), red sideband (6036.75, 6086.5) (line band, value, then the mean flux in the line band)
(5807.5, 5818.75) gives -0.4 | 10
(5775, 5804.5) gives -1.0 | 9.9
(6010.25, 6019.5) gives 0.8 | 9.23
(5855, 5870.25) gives 1.8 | 8.61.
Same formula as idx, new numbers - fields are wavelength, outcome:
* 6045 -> 10.22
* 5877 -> 7.769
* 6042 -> 9.961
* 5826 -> 9.665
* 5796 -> 10.23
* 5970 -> 8.495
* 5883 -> 6.791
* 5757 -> 9.973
